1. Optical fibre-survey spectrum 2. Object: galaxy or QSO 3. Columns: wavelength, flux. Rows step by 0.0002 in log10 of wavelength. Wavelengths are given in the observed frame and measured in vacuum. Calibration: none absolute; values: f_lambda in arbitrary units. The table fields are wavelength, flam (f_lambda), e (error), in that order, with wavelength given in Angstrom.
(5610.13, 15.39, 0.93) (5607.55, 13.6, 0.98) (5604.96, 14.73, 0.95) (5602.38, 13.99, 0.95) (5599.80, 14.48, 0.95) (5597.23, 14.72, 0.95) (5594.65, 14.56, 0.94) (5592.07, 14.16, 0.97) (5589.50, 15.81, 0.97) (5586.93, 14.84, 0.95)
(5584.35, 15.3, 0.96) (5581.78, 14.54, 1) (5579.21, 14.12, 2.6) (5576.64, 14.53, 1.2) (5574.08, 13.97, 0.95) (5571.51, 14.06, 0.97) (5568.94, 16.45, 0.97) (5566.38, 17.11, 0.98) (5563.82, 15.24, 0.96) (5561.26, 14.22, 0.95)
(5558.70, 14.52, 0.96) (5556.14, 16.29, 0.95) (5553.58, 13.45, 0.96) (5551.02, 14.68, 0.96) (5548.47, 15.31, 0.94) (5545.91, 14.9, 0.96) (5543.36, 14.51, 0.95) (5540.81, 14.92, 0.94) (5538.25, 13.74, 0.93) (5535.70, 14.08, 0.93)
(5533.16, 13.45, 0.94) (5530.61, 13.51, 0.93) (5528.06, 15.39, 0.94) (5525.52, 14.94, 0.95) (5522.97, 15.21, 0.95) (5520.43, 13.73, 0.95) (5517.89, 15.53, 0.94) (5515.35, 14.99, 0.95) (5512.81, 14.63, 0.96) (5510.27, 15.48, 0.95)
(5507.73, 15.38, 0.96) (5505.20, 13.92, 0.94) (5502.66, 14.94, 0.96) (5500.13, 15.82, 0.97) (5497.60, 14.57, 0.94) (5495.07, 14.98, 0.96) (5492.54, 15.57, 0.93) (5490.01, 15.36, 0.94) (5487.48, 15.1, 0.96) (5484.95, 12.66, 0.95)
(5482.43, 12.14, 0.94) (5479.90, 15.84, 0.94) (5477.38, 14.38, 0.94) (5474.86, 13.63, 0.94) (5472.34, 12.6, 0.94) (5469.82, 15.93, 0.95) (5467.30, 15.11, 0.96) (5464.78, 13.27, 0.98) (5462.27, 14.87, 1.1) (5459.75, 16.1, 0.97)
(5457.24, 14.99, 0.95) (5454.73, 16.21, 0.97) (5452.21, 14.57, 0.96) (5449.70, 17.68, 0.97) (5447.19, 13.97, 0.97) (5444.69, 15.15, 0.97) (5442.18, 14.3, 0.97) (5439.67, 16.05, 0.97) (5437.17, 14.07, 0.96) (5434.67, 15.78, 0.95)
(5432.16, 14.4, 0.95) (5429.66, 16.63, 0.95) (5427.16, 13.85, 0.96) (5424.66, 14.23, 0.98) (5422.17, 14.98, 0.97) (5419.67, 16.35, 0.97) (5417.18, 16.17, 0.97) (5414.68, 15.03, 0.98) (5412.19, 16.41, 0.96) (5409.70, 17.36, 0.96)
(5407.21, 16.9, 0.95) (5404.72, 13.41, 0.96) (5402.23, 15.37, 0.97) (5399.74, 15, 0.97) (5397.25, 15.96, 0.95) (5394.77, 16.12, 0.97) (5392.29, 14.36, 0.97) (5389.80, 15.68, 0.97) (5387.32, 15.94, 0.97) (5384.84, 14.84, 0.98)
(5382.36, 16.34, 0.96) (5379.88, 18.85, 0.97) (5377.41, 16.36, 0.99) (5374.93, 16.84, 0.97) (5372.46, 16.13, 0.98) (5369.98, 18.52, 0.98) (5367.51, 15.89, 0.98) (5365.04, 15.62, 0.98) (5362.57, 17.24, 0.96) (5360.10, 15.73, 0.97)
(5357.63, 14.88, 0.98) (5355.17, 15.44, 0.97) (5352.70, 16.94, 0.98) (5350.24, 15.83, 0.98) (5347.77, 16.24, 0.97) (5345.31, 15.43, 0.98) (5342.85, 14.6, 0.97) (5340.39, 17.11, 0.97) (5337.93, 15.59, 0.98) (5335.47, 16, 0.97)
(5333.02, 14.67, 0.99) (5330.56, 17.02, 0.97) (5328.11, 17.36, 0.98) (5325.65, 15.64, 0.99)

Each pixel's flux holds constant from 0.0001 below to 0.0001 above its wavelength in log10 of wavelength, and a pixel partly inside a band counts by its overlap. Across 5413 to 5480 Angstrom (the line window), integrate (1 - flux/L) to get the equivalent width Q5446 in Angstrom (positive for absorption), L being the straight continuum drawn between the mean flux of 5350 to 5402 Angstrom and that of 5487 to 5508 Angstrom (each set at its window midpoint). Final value 2.0 Angstrom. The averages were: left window 16.1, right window 15.1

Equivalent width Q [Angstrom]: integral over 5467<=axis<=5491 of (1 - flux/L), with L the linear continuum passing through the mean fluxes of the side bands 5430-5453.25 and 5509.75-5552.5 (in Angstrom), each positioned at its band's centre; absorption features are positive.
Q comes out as 1.1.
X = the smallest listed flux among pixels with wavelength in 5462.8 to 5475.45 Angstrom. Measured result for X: 12.6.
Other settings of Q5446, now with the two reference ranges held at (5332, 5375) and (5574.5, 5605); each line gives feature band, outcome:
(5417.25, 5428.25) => 0.43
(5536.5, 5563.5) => 0.36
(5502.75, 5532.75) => 0.59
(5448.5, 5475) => 0.59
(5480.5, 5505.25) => 1.02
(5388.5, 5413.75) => 0.15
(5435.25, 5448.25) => 0.61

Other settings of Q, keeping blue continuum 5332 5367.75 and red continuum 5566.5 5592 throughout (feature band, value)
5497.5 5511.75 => 0.15 Angstrom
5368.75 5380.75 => -1.20 Angstrom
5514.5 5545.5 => 1.25 Angstrom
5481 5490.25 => 0.97 Angstrom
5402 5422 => -0.36 Angstrom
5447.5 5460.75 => -0.31 Angstrom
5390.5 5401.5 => 0.18 Angstrom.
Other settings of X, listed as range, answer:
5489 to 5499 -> 14.57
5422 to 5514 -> 12.14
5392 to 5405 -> 13.41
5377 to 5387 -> 14.84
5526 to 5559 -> 13.45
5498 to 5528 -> 13.73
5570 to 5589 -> 13.97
